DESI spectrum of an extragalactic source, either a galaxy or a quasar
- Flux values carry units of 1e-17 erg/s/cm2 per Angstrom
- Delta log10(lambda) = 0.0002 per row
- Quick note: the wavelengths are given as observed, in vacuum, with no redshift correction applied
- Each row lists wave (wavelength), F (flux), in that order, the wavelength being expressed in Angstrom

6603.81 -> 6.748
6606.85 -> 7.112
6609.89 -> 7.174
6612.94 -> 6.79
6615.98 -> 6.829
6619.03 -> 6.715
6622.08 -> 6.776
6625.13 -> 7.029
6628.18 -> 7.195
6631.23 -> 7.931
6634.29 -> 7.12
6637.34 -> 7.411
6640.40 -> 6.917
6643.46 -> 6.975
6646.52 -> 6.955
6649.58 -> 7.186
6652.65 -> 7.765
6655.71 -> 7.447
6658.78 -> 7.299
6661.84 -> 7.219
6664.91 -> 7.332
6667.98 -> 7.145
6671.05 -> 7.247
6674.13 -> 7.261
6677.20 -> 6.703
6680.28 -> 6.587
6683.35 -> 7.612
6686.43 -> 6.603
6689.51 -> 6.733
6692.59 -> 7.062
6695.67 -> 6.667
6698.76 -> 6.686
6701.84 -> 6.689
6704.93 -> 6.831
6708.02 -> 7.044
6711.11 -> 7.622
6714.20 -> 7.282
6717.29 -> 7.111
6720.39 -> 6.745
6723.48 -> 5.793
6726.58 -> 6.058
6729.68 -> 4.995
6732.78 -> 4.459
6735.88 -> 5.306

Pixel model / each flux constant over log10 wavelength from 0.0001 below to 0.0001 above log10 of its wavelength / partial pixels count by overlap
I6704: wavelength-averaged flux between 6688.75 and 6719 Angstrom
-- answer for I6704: 6.98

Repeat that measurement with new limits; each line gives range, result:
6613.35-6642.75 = 7.09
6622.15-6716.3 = 7.11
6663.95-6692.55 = 7.02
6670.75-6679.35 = 7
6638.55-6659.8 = 7.22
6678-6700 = 6.85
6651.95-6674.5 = 7.33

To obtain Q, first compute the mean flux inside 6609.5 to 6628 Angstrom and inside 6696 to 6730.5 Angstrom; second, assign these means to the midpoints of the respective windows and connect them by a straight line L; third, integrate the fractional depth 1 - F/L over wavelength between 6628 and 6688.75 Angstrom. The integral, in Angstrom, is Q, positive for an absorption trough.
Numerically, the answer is -3.5 Angstrom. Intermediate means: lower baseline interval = 6.89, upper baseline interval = 6.66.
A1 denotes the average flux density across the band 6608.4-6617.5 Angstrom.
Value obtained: 6.93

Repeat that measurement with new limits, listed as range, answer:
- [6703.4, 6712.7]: 7.17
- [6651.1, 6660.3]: 7.5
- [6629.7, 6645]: 7.27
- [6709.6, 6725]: 6.91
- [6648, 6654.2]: 7.47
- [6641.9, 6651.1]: 7.04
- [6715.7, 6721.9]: 6.93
